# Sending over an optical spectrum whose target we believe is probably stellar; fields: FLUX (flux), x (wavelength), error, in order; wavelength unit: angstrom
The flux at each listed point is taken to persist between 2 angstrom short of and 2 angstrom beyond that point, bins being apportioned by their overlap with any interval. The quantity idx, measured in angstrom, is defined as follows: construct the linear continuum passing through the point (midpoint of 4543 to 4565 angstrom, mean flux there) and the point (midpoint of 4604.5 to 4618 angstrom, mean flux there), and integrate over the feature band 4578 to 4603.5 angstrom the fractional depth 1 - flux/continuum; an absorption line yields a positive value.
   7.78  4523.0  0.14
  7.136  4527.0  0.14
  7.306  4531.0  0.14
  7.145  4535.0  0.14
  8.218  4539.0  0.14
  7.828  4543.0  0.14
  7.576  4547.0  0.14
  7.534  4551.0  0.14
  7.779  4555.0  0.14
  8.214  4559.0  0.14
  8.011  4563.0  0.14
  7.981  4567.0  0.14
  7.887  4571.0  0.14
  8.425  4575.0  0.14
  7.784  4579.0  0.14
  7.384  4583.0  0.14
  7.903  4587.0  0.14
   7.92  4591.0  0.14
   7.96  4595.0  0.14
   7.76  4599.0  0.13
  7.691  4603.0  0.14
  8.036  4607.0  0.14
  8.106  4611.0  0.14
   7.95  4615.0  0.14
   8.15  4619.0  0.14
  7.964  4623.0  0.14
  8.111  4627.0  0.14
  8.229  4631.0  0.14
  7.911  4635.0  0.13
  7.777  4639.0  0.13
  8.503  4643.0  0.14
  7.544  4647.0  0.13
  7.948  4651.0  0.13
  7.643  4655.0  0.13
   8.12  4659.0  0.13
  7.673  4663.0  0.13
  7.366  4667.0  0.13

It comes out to 0.57 angstrom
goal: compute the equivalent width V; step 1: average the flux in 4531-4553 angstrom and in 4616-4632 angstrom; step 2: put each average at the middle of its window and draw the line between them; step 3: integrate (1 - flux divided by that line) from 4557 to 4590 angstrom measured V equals -0.6 angstrom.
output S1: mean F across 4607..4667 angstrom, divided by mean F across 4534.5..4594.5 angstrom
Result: 1.0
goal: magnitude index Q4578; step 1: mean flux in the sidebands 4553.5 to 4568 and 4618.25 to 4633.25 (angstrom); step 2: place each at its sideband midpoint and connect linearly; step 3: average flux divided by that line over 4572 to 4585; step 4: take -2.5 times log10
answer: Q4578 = 0.02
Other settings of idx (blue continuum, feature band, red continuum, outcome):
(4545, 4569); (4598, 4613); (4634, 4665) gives -0.1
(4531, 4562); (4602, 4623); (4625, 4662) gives -0.3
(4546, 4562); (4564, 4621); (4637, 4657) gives -0.7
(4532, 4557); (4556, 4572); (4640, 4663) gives -0.6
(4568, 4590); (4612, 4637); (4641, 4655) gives -0.4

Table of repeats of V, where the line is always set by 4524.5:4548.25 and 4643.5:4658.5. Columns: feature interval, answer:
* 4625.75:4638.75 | -0.4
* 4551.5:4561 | -0.4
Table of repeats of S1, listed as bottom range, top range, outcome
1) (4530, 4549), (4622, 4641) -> 1.05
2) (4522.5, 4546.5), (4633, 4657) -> 1.04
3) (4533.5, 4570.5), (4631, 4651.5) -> 1.02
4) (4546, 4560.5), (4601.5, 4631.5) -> 1.03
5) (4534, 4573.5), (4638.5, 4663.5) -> 1.01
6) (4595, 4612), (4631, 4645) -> 1.02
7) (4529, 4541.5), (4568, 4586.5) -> 1.04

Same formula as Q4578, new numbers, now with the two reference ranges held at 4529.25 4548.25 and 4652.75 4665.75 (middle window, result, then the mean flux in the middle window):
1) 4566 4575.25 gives -0.053 mag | 8.05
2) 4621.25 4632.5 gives -0.049 mag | 8.1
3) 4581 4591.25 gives -0.002 mag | 7.7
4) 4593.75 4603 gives -0.016 mag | 7.82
